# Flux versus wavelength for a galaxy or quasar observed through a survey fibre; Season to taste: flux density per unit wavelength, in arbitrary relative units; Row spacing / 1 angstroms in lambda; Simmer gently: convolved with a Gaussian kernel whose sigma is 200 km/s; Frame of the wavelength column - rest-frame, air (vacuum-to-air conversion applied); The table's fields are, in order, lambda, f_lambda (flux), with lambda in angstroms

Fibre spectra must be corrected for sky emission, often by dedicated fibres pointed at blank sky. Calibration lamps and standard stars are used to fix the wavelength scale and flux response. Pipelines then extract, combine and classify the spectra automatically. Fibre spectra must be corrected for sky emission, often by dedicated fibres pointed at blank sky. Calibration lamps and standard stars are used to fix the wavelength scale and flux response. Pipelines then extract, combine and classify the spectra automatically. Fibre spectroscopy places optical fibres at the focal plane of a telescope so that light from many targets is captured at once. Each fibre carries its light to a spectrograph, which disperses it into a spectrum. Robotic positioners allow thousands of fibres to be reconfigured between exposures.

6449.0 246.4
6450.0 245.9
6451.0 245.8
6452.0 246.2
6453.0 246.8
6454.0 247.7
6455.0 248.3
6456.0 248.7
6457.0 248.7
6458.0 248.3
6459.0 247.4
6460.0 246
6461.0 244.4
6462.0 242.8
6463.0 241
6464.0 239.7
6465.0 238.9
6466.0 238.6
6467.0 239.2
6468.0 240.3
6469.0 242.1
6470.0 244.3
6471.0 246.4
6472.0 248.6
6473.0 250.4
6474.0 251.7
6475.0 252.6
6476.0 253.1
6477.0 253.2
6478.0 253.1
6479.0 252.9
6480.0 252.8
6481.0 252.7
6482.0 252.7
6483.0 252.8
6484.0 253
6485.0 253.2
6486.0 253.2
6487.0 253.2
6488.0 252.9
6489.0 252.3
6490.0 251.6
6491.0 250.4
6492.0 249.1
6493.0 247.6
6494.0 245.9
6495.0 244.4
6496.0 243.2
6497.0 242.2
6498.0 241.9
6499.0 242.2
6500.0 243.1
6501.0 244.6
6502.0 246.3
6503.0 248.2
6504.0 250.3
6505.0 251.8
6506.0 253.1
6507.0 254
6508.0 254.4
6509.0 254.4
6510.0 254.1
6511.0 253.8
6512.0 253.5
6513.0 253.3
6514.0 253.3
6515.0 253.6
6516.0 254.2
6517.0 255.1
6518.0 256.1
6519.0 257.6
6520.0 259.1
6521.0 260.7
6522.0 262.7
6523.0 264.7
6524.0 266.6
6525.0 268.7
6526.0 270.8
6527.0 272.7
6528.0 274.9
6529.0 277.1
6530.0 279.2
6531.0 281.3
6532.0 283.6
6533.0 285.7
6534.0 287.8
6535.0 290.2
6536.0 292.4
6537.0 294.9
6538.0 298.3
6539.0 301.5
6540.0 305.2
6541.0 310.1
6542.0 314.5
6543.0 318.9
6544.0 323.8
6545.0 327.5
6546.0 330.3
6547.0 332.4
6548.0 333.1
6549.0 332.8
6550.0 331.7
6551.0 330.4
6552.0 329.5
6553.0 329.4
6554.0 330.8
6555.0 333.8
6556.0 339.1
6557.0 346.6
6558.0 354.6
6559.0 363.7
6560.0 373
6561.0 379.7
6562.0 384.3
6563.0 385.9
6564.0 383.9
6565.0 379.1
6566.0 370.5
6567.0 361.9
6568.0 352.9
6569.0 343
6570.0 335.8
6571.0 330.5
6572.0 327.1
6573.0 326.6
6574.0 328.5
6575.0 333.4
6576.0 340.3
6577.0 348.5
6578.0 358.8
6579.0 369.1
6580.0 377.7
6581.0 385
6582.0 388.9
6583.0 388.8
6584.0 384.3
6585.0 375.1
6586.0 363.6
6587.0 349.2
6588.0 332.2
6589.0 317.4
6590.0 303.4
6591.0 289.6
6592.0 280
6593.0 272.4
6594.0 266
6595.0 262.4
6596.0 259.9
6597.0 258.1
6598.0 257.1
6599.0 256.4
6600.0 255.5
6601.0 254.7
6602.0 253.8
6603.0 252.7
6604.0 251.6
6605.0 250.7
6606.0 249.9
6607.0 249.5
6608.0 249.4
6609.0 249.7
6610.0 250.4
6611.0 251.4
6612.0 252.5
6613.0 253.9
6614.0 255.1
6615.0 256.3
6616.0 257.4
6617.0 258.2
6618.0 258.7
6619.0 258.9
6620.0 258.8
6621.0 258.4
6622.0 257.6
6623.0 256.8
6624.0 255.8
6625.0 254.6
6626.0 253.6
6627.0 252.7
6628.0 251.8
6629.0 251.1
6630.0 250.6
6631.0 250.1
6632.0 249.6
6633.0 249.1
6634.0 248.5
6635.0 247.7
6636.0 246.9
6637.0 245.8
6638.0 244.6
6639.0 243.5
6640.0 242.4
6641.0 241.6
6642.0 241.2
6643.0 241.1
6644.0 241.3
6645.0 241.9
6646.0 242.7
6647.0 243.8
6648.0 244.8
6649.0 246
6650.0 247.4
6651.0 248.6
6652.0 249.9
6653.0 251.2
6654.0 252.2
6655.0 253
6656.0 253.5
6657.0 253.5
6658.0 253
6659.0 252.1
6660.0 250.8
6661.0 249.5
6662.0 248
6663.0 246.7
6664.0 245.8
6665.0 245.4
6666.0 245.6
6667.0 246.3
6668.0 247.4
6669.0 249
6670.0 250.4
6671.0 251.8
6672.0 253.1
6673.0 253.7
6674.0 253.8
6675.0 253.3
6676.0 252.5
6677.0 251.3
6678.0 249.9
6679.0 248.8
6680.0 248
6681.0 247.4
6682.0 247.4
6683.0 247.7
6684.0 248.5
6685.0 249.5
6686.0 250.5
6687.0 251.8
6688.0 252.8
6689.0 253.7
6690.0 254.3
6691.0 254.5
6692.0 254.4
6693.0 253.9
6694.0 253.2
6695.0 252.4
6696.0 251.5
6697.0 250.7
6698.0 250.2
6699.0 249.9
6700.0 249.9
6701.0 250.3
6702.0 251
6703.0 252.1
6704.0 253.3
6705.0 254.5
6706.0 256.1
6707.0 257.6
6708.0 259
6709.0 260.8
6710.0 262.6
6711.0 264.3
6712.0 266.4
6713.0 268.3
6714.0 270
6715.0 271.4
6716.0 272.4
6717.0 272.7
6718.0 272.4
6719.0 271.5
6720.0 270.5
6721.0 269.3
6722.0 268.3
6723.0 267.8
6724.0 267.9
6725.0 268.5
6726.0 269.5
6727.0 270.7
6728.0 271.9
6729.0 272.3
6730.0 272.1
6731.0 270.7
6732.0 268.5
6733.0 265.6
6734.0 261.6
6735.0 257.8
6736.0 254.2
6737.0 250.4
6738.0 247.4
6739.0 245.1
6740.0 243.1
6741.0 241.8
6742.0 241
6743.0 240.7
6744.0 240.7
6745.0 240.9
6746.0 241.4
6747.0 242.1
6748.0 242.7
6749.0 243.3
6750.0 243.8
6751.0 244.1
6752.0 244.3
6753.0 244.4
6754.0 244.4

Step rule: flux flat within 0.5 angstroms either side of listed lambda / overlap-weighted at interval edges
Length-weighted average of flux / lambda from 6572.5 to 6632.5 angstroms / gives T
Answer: 286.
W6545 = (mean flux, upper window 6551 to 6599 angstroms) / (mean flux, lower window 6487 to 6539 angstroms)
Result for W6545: 1.30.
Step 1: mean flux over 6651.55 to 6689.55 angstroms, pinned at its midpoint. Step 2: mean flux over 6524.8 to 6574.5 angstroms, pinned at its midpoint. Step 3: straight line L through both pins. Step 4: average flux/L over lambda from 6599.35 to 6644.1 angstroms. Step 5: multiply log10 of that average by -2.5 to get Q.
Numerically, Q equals 0.12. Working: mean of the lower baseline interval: 325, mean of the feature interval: 251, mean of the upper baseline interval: 250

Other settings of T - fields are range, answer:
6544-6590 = 351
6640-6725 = 254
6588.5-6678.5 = 253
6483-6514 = 250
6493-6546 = 269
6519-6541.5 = 281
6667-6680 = 251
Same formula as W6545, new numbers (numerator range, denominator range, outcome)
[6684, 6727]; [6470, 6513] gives 1.04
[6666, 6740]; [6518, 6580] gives 0.80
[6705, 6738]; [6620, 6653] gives 1.07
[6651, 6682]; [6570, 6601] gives 0.78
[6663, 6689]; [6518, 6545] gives 0.88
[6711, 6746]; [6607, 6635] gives 1.03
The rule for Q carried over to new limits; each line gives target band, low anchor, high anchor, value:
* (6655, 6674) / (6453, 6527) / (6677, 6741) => 0.03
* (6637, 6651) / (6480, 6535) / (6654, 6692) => 0.04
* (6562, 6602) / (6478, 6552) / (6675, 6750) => -0.23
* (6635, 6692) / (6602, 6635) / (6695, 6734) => 0.04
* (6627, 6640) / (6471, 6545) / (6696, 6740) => 0.06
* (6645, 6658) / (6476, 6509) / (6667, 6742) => 0.03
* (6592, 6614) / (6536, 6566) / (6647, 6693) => 0.17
